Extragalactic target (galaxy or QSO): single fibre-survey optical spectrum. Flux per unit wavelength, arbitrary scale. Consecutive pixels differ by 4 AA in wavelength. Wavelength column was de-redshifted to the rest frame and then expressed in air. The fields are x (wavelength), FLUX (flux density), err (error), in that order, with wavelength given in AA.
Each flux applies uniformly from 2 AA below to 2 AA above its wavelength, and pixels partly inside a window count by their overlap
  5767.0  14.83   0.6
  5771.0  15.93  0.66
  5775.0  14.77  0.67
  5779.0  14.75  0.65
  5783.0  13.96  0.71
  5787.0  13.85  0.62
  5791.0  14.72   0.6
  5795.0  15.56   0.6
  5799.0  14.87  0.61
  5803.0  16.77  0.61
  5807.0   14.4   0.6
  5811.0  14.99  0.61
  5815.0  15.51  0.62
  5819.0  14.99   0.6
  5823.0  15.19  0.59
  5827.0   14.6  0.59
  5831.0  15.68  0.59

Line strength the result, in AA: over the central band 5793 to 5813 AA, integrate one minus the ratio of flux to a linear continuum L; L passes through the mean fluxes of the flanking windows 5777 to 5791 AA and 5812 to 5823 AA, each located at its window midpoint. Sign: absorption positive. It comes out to -0.7 AA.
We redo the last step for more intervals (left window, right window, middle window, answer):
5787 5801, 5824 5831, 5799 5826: -0.6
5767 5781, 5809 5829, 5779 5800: 0.7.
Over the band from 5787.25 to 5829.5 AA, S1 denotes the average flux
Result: 15.1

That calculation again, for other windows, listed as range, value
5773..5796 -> 14.6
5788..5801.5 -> 15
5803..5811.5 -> 15.1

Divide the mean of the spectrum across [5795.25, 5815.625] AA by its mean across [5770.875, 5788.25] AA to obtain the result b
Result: 1.05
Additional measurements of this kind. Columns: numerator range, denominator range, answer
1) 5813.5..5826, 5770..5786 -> 1.03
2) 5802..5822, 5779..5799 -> 1.05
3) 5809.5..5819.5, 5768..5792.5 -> 1.04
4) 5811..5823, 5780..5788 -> 1.08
